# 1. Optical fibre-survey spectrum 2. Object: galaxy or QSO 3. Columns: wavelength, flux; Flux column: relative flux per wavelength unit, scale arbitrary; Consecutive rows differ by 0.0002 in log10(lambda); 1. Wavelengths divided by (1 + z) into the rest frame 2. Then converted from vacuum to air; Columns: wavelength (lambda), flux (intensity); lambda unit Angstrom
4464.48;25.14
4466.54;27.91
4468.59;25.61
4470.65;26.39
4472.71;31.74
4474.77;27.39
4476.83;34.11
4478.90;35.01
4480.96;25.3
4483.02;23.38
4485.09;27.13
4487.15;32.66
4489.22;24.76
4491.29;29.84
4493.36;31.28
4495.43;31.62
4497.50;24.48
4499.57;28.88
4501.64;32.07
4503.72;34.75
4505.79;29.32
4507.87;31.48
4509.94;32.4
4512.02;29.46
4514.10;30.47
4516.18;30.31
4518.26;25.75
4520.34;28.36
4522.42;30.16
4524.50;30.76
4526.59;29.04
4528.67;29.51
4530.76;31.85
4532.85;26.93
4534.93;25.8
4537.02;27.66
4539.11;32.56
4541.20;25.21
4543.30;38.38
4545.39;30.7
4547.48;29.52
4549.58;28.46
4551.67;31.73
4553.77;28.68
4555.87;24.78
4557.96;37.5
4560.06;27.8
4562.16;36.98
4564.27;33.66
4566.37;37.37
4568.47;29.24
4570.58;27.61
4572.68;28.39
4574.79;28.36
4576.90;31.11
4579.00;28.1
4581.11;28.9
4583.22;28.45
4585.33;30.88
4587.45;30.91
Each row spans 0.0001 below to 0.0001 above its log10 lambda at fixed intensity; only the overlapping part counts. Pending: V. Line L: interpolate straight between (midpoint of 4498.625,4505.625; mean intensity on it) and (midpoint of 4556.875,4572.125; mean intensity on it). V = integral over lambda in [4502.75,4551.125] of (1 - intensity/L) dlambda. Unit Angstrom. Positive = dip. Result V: 3.16 Angstrom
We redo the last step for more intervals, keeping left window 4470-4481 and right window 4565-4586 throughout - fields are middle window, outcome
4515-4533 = 0.5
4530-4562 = 0.1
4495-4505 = 0.0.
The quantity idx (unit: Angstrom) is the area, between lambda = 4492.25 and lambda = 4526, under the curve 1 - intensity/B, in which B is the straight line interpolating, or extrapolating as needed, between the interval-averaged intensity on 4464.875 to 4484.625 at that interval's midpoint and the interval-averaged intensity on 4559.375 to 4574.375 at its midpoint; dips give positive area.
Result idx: -0.6 Angstrom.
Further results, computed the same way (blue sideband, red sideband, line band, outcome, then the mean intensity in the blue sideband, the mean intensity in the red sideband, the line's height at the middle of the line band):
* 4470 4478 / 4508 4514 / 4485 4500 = 0.8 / 30.1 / 31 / 30.5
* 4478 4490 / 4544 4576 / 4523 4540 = 0.3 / 28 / 30.8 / 29.8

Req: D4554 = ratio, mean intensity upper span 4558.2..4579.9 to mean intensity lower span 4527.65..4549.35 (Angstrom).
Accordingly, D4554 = 1.05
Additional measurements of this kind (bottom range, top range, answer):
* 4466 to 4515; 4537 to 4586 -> 1.04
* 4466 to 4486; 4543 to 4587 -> 1.08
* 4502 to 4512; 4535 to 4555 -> 0.95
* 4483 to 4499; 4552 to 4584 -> 1.07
